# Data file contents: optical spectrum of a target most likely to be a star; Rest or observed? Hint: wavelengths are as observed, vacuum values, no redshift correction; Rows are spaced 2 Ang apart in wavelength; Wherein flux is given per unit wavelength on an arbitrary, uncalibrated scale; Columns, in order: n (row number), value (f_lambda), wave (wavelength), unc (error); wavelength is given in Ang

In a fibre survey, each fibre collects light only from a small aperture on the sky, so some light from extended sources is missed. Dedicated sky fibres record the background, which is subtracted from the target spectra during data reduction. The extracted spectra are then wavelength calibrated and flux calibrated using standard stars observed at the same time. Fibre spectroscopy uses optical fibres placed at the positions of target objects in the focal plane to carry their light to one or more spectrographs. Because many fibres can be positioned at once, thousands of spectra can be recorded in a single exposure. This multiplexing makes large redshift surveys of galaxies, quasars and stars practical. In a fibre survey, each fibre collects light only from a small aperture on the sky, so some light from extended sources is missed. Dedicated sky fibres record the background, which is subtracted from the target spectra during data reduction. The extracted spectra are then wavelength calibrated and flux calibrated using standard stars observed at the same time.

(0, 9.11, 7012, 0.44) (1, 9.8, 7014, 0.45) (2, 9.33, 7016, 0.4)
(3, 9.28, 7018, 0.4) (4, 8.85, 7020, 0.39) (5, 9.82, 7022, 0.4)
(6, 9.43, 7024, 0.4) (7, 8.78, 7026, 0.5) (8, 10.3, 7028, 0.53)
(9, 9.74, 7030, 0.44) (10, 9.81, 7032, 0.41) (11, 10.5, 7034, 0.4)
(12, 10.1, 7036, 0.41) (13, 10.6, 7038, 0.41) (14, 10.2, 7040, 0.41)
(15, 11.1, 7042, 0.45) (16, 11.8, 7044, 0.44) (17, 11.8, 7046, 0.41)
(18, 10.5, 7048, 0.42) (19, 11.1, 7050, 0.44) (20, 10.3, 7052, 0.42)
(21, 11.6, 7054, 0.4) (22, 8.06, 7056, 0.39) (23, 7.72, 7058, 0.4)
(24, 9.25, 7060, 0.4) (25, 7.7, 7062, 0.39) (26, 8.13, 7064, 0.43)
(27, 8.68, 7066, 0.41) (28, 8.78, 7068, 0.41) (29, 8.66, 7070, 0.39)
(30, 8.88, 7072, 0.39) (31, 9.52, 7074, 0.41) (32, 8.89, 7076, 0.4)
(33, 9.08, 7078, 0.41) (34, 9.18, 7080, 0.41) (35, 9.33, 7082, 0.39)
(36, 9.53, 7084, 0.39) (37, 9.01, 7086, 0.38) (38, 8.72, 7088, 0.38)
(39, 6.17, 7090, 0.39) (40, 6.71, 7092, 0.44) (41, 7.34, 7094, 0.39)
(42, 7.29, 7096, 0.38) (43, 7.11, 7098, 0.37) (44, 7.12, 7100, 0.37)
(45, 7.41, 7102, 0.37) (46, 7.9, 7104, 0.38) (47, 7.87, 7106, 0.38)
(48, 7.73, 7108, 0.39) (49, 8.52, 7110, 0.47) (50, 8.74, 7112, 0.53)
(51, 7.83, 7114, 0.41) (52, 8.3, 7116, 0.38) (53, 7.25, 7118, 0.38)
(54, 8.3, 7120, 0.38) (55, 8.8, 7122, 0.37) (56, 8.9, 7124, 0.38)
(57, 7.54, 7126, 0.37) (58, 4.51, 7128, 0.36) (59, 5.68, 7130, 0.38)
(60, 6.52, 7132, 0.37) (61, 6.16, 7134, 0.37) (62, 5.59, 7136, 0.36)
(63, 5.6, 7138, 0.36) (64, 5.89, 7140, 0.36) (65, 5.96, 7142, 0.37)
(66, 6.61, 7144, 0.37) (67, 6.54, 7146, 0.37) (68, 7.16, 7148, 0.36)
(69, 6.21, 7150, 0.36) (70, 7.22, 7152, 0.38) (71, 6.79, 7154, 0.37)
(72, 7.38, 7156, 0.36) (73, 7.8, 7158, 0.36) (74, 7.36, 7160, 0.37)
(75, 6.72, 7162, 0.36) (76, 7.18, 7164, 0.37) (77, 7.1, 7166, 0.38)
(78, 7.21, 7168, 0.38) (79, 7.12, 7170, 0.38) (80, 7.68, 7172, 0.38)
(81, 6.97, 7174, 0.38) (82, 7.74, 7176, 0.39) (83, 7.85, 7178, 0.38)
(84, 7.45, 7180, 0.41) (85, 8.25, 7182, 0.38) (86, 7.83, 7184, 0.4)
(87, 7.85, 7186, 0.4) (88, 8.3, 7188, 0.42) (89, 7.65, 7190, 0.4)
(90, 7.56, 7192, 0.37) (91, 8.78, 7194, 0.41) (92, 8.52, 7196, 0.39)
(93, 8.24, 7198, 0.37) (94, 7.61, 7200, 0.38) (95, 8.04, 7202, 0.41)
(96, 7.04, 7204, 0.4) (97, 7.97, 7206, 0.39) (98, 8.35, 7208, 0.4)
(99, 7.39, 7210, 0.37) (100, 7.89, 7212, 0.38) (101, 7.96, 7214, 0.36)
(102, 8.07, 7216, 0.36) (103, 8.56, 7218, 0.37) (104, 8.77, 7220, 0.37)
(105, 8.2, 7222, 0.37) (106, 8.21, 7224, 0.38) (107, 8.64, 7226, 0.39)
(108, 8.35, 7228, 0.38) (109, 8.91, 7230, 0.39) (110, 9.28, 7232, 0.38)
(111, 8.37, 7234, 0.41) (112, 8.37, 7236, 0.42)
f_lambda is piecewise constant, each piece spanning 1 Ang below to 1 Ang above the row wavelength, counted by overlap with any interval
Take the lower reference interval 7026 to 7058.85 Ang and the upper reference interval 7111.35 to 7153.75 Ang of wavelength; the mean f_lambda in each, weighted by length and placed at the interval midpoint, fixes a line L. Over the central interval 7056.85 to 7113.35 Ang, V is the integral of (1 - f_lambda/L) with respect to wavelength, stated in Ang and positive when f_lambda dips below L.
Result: 2.75 Ang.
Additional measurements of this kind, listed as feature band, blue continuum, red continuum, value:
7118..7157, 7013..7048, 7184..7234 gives 9.7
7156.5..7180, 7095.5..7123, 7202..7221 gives 1.8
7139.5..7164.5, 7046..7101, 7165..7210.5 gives 3.8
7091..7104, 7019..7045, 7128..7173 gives 1.5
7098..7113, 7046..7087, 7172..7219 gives 1.7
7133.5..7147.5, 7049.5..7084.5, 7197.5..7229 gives 4.1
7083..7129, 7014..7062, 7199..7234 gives 7.5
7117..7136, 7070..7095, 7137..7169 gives 1.2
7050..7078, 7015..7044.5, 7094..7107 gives -0.9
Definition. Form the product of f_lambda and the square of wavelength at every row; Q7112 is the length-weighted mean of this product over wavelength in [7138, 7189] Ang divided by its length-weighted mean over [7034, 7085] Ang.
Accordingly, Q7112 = 0.77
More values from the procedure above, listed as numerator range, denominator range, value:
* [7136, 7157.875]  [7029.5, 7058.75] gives 0.65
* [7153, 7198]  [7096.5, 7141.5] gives 1.07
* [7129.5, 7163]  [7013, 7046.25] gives 0.67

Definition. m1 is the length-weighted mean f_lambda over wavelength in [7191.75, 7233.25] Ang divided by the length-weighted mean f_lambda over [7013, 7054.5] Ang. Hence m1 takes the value 0.81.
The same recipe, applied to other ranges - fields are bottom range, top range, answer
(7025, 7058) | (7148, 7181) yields 0.70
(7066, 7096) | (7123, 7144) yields 0.73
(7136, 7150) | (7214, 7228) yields 1.34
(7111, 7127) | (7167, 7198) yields 0.95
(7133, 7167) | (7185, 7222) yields 1.21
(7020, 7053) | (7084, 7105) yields 0.73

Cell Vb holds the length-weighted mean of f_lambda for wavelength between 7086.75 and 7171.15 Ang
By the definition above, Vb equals 7.15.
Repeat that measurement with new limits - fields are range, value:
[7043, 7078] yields 9.48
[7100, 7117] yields 7.98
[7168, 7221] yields 7.89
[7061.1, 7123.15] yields 8.21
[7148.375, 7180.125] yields 7.23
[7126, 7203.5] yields 7.13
